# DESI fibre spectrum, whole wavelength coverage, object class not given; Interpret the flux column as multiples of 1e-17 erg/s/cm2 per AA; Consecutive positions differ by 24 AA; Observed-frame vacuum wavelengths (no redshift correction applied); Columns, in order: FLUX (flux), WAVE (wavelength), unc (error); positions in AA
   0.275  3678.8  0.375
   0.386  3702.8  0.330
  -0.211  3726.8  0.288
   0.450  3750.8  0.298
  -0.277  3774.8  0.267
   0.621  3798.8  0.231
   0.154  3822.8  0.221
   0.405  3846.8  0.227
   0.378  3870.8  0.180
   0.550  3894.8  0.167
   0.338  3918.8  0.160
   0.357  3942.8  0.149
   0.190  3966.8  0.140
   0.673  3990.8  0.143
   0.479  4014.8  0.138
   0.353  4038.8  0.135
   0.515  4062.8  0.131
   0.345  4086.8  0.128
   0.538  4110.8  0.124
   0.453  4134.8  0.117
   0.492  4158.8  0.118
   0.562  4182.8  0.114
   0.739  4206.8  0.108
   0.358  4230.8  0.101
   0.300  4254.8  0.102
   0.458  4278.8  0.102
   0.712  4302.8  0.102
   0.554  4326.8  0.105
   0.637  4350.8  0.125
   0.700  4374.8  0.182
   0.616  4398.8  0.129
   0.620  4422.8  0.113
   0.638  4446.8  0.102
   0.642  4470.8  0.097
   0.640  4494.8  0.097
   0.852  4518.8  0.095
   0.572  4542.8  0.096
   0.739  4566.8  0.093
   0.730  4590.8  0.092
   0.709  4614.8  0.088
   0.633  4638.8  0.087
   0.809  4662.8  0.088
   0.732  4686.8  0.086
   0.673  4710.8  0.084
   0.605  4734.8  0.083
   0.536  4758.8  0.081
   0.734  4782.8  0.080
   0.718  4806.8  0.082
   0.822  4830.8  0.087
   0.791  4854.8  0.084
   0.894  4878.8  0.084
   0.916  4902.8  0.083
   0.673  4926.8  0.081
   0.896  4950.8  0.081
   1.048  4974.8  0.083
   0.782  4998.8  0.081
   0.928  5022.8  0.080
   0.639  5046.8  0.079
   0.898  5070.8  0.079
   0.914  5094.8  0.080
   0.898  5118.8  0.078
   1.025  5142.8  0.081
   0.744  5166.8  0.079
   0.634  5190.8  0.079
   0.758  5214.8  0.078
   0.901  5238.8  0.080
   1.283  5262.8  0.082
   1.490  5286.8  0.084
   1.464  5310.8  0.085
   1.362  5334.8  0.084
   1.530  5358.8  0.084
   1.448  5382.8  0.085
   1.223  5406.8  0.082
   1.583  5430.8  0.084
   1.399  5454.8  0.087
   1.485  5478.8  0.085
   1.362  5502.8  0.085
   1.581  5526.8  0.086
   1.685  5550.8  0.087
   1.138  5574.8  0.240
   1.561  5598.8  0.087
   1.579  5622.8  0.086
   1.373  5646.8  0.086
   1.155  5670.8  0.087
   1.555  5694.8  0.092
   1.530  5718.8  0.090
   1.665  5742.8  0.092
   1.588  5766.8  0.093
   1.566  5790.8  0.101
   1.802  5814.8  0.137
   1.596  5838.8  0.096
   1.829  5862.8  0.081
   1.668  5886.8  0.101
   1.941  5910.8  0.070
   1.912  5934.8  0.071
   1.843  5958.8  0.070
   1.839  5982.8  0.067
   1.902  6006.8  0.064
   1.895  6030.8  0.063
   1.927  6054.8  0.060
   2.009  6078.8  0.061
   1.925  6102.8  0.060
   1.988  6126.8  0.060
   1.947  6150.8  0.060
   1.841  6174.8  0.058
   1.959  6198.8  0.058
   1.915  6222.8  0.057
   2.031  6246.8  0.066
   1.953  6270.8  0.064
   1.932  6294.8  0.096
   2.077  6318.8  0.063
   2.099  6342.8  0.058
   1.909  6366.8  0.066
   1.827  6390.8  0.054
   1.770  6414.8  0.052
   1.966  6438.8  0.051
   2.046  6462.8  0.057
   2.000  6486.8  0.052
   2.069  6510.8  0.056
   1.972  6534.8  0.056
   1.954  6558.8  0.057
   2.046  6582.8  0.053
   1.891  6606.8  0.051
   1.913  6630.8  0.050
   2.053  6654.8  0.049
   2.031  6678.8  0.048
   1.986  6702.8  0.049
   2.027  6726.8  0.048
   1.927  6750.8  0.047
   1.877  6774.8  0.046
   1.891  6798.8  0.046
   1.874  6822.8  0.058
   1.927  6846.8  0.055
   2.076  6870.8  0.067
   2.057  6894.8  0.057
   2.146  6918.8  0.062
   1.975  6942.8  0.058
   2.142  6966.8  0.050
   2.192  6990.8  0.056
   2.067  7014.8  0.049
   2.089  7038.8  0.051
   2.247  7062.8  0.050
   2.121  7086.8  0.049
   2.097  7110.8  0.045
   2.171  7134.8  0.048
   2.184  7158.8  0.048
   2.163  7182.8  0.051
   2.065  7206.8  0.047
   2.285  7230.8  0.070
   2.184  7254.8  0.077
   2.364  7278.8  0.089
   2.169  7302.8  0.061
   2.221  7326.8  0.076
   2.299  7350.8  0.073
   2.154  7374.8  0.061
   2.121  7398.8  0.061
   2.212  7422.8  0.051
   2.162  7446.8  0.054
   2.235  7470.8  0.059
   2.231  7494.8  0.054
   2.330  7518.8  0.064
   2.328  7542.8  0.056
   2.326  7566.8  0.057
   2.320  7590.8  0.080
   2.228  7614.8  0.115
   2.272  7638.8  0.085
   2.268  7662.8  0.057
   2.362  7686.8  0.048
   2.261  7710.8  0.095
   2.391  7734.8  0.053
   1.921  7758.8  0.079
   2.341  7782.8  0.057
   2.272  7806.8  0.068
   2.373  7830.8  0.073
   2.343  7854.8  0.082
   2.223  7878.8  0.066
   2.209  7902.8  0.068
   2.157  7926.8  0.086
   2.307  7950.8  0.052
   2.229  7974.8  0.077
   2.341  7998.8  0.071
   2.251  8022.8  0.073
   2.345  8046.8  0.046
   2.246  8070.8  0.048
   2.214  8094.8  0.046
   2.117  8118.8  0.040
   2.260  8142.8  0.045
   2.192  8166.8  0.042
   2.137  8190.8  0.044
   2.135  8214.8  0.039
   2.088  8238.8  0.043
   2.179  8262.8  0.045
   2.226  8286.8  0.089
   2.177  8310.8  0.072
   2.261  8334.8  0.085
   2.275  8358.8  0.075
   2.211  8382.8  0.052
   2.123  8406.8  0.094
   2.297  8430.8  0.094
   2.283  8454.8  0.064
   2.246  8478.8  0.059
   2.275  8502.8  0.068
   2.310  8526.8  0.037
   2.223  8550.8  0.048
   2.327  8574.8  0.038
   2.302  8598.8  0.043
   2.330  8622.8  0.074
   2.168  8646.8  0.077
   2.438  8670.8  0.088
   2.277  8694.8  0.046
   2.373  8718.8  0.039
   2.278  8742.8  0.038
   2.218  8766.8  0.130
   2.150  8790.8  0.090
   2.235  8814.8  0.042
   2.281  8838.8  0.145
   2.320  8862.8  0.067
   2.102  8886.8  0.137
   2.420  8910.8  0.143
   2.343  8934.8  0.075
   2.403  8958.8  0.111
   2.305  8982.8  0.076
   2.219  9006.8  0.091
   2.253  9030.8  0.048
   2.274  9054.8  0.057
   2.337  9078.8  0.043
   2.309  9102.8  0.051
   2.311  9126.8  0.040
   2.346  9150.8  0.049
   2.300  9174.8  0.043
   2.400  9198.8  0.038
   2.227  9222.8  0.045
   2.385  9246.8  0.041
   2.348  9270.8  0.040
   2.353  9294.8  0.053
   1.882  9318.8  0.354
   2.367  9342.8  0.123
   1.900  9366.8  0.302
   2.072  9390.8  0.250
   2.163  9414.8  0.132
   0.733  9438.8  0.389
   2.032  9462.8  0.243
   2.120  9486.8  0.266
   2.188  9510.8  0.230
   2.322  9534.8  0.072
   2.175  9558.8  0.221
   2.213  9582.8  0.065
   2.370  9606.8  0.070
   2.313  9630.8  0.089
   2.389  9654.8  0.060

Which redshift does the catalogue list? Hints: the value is 0.317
